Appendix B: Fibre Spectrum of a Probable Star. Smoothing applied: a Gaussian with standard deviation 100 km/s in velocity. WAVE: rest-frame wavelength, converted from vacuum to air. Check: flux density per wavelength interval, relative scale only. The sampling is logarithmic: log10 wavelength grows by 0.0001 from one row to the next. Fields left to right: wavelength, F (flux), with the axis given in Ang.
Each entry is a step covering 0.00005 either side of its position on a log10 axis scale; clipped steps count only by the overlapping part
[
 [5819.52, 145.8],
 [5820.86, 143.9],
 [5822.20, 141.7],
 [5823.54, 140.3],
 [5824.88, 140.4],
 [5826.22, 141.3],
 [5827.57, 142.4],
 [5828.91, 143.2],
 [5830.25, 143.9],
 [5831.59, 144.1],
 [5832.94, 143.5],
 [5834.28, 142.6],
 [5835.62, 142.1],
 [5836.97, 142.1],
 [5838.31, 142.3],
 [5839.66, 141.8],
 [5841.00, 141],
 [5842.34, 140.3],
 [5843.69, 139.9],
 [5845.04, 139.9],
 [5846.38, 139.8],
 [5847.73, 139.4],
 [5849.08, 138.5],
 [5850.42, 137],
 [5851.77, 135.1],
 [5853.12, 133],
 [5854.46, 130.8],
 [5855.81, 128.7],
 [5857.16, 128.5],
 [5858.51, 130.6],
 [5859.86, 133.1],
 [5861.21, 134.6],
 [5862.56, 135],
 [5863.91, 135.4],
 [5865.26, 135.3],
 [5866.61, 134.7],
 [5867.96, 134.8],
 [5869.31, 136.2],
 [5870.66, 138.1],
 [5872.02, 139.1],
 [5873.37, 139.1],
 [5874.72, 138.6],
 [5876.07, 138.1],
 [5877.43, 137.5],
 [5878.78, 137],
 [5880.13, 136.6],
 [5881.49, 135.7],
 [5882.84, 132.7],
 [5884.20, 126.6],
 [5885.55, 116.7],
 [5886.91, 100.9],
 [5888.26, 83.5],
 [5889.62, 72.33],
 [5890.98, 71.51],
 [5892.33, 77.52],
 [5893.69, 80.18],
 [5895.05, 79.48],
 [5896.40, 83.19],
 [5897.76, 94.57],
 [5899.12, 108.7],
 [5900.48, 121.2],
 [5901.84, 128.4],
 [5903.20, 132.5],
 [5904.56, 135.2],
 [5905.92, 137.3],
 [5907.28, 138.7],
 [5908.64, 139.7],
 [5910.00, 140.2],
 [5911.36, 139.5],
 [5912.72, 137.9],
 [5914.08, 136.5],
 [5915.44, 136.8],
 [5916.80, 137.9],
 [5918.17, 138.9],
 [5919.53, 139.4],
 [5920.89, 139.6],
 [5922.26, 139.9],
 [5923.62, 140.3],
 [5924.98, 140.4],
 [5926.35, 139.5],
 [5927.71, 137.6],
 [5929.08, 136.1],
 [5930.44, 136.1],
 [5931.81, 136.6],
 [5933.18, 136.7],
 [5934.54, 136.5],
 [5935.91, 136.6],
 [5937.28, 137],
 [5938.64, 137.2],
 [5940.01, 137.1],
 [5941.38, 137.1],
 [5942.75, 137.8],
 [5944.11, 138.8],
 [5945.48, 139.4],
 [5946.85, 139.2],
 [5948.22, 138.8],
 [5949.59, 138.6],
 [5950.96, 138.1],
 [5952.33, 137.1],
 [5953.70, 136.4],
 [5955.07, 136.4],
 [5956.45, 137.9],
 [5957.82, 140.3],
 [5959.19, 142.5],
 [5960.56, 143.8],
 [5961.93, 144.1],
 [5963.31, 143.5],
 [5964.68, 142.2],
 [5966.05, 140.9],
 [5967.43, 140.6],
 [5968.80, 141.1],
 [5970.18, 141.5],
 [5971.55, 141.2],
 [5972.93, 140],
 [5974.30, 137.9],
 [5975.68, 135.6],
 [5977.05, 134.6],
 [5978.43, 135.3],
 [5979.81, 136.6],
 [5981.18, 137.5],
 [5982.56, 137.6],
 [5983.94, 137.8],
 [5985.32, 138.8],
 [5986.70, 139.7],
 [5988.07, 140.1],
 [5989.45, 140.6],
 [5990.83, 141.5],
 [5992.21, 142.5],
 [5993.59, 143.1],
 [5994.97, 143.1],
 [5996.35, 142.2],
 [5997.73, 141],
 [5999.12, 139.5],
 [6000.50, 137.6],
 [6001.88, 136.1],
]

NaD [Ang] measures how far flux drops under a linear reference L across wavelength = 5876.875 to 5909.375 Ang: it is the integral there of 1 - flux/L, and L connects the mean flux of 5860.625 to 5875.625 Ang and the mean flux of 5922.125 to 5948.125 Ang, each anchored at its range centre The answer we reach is 5.8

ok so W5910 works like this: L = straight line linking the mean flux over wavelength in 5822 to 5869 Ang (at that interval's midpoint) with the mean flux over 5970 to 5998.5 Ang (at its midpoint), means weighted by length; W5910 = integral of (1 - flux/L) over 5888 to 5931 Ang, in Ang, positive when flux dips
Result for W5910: 5.1 Ang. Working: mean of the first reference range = 138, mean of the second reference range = 139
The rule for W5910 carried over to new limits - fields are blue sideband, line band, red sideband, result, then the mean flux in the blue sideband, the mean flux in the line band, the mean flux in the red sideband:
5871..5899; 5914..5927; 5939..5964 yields -1.32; 111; 139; 139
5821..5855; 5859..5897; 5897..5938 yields 4.98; 140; 120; 134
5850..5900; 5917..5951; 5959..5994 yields -1.61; 121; 138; 140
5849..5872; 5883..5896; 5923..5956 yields 4.22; 134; 91.4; 138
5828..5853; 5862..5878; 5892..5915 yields -0.76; 141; 137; 119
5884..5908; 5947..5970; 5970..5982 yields -1.72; 105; 140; 138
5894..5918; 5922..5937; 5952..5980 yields -0.83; 125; 138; 140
